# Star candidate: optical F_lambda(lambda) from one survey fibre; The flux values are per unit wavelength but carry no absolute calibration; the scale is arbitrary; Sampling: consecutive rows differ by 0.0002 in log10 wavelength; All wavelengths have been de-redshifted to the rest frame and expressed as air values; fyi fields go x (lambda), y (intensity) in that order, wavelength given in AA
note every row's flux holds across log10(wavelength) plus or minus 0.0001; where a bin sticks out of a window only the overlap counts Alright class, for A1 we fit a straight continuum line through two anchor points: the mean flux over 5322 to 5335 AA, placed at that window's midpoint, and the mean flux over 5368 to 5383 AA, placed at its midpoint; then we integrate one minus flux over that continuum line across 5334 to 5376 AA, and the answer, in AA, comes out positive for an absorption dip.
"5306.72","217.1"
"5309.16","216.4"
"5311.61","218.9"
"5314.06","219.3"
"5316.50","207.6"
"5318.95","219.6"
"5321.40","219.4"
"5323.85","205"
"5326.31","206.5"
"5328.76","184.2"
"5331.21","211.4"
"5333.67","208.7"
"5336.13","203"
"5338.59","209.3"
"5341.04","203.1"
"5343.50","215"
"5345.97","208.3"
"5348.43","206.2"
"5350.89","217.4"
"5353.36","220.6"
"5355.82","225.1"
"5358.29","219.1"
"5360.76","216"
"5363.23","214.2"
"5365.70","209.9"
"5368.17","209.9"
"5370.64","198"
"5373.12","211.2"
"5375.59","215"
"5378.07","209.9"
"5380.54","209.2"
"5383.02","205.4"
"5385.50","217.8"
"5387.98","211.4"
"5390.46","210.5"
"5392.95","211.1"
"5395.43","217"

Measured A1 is -1.1 AA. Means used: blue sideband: 204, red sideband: 209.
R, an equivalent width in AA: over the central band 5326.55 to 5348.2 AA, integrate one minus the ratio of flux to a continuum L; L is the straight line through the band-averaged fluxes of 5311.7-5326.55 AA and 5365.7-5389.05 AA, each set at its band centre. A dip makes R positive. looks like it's 0.7 AA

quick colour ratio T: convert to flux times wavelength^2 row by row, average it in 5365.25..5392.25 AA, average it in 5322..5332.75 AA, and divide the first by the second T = 1.05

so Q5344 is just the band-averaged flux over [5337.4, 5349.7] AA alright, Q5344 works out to 209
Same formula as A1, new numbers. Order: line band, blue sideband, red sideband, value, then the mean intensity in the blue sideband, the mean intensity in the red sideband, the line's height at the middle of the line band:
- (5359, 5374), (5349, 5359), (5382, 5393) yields 0.4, 220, 211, 217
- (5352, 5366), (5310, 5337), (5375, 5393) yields -0.5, 210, 211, 210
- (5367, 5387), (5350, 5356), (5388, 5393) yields 0.4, 221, 211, 214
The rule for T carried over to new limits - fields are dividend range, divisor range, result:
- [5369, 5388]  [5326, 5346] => 1.04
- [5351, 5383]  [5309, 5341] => 1.03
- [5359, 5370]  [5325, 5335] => 1.06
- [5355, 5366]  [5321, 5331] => 1.08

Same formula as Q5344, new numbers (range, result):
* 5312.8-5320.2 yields 216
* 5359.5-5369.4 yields 213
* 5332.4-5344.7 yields 208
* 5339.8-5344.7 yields 209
